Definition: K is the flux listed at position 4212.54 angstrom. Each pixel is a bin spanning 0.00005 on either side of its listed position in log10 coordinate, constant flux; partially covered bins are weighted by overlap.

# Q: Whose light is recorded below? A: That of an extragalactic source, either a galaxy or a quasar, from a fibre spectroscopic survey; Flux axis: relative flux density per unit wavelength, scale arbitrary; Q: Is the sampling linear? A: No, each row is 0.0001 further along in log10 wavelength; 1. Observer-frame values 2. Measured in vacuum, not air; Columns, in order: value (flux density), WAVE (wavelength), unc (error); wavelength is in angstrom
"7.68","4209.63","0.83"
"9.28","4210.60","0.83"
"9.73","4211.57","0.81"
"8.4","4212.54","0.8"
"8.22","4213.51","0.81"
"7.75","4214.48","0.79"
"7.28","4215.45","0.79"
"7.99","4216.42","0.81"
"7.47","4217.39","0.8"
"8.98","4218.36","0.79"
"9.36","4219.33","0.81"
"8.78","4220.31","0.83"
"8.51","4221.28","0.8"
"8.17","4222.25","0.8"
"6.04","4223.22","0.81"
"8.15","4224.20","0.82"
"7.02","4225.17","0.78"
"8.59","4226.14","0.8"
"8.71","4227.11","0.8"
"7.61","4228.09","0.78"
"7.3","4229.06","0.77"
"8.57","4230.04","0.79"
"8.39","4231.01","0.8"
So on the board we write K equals 8.4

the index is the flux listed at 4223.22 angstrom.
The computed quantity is 6.04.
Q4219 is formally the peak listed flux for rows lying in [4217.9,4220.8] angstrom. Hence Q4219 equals 9.36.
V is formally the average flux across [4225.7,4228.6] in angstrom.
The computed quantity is 8.29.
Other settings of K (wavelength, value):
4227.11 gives 8.71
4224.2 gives 8.15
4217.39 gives 7.47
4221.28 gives 8.51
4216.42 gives 7.99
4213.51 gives 8.22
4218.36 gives 8.98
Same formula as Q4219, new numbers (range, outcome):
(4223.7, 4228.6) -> 8.71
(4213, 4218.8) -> 8.98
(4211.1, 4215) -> 9.73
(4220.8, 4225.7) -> 8.51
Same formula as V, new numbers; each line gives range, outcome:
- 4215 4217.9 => 7.6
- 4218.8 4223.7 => 8.18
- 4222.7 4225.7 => 7.11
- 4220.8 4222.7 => 8.35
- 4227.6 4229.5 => 7.46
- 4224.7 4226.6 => 7.81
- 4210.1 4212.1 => 9.46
